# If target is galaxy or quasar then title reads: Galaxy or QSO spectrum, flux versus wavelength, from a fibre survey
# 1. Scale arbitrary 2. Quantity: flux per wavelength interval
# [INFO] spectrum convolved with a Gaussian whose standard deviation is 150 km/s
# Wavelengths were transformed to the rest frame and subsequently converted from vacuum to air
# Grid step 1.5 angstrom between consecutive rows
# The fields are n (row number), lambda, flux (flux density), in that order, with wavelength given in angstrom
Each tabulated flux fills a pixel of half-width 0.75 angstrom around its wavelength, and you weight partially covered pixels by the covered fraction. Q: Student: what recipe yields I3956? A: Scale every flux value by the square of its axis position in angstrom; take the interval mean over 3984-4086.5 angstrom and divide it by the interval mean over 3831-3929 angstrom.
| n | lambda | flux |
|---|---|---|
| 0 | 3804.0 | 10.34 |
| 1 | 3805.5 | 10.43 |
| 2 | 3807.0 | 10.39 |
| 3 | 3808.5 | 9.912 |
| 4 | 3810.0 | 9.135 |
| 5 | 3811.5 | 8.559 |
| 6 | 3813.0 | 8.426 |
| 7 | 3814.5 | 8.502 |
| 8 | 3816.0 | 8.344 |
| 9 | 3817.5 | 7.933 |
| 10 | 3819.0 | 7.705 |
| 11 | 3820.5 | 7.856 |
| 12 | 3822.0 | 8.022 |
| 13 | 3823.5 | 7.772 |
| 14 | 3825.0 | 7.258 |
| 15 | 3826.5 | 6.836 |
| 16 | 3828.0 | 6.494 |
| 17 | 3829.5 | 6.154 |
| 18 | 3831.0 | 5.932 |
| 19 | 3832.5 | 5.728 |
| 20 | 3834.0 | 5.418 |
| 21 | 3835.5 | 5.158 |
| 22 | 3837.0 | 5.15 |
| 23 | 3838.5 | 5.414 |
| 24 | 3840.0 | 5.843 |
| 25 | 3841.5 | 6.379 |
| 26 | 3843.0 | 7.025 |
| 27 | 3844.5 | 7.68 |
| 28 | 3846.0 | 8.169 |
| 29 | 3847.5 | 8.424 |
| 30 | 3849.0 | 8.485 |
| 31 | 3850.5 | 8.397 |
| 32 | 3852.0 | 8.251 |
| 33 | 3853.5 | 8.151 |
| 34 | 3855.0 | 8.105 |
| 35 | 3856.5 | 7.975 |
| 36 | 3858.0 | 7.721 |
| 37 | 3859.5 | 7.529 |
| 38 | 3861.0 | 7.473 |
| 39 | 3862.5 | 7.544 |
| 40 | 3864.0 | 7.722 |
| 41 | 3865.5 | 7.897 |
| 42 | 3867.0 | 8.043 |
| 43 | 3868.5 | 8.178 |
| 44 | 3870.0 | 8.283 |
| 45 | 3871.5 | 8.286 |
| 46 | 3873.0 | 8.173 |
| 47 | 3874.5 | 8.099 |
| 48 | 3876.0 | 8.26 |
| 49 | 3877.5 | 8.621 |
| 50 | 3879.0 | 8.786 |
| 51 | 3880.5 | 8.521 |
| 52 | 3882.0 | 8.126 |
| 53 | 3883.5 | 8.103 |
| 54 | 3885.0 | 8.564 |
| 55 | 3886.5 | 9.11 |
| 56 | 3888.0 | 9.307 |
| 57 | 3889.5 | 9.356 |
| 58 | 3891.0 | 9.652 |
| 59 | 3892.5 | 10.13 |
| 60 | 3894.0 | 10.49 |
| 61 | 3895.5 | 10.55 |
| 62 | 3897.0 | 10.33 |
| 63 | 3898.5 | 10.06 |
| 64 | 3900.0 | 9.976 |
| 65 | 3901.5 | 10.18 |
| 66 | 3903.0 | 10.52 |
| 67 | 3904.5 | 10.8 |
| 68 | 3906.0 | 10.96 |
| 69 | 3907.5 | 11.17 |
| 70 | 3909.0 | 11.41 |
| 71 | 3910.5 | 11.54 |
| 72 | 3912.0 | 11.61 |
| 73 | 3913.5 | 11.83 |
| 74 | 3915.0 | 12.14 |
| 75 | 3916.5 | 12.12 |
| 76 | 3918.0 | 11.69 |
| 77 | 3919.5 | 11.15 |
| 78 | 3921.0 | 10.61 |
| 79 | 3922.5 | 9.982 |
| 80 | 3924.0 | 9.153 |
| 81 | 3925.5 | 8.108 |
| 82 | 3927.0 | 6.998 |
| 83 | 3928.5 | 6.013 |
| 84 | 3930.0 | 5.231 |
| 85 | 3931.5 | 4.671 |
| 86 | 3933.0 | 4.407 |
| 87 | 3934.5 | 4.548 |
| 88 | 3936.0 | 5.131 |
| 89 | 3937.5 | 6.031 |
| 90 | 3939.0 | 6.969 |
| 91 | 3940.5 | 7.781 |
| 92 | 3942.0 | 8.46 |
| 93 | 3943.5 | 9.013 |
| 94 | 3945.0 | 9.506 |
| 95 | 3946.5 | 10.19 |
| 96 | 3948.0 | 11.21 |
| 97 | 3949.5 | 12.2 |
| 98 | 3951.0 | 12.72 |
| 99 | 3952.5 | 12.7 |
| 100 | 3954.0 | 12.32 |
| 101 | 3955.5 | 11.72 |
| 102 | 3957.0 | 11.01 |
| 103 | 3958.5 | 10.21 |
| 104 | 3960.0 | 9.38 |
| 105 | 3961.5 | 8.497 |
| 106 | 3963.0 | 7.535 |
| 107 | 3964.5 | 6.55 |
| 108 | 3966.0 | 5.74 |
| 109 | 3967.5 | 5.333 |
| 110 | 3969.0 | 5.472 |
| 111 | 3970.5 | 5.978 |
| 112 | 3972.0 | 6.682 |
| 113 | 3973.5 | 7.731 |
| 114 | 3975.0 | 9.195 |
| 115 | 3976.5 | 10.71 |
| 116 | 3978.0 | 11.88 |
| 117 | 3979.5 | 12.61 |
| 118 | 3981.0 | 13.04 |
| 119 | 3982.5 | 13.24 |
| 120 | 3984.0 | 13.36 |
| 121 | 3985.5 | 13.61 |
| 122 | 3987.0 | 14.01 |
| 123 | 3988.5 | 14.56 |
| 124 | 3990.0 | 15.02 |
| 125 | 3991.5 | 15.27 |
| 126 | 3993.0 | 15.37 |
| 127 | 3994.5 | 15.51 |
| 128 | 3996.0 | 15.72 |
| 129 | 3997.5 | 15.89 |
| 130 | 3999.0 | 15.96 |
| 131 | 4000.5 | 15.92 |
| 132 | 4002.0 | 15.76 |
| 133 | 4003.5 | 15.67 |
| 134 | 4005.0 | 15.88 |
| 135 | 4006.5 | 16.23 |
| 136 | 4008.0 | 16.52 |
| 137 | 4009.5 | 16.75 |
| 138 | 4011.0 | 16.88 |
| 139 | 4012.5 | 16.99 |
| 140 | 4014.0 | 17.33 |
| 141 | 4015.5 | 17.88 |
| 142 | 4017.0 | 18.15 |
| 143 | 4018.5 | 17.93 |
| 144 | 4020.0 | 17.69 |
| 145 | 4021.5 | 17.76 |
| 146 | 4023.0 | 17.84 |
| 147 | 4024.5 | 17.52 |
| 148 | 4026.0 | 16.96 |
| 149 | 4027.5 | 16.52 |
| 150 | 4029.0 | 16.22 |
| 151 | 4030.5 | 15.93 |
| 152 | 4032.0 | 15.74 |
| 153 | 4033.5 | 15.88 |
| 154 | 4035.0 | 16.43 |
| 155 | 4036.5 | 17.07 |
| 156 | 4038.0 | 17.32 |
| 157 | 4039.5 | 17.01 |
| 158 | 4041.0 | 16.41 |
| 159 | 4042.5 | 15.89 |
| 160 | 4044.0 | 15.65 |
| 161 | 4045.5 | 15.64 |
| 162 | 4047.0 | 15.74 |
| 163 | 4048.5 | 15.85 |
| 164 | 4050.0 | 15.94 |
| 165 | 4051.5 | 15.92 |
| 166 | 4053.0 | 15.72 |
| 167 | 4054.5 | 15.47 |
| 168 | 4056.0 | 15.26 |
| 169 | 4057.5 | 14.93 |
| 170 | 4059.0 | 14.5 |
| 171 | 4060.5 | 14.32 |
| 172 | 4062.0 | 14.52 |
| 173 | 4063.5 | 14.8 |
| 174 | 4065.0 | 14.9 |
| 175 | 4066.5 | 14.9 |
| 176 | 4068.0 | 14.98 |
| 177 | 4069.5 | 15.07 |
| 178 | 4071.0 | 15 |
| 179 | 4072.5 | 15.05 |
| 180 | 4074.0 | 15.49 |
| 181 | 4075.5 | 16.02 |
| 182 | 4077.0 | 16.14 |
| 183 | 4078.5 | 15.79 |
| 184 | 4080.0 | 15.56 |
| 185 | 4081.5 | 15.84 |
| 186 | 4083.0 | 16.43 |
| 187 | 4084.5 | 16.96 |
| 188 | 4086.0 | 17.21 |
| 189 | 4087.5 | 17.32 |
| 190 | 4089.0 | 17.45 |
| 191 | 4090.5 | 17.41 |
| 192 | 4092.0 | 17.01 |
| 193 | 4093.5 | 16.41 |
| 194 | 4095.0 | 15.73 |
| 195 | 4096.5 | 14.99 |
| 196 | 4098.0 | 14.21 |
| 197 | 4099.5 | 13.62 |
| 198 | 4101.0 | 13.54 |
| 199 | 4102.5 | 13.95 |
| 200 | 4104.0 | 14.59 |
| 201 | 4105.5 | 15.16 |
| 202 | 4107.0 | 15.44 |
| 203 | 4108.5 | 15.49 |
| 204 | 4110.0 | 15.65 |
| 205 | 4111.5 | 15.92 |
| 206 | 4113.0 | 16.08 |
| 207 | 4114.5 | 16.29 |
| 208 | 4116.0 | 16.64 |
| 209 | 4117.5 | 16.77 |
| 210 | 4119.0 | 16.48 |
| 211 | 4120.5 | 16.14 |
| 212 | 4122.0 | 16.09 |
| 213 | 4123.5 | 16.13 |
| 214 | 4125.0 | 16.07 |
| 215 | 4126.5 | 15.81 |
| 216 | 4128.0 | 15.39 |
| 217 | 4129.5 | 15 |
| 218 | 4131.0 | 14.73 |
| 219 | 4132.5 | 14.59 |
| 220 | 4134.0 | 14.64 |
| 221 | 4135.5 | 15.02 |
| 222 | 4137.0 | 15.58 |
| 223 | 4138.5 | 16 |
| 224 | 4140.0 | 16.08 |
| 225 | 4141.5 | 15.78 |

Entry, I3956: 2.0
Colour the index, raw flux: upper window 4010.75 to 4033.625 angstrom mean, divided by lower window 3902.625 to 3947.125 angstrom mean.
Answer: 1.9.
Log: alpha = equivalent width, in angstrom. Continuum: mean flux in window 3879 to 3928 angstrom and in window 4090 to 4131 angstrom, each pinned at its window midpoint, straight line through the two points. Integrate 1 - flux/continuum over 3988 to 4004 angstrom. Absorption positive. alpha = -3.8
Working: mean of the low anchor 10.1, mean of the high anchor 15.6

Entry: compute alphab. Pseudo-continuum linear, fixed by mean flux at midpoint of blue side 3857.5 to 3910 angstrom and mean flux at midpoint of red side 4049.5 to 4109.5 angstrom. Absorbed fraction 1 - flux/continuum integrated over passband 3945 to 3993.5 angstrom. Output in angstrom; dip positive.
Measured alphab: 4.8 angstrom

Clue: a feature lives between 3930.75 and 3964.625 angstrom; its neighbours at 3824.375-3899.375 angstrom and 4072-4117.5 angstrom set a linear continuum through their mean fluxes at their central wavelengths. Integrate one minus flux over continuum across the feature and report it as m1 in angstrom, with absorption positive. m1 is 6.28 angstrom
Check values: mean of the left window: 7.91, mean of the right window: 15.8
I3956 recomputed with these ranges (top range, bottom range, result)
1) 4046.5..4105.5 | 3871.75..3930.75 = 1.75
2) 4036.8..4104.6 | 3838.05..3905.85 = 2.02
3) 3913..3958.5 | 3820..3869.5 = 1.33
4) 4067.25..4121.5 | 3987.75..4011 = 1.05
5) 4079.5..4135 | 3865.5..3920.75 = 1.78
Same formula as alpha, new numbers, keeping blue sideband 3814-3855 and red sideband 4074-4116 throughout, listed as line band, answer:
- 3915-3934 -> 3.1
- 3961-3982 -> 6.0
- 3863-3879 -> 0.3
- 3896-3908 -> -1.4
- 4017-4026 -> -2.9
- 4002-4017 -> -4.3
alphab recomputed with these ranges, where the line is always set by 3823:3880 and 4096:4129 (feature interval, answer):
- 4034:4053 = -4.1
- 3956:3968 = 2.9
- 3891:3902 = -1.8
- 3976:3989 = -1.8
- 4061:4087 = -2.3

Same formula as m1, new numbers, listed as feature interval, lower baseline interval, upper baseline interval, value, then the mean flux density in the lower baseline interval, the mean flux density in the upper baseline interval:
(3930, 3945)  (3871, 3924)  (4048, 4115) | 6.4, 10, 15.5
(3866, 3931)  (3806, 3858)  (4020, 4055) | 5.4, 7.52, 16.4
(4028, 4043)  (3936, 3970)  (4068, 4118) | -4.0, 9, 15.7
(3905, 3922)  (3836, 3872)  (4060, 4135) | -3.4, 7.57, 15.6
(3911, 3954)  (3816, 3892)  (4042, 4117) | 5.4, 7.68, 15.6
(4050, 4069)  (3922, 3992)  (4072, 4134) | -1.7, 9.37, 15.8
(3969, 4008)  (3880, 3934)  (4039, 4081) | -1.6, 9.55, 15.4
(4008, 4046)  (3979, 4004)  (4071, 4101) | -4.2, 14.7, 15.9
